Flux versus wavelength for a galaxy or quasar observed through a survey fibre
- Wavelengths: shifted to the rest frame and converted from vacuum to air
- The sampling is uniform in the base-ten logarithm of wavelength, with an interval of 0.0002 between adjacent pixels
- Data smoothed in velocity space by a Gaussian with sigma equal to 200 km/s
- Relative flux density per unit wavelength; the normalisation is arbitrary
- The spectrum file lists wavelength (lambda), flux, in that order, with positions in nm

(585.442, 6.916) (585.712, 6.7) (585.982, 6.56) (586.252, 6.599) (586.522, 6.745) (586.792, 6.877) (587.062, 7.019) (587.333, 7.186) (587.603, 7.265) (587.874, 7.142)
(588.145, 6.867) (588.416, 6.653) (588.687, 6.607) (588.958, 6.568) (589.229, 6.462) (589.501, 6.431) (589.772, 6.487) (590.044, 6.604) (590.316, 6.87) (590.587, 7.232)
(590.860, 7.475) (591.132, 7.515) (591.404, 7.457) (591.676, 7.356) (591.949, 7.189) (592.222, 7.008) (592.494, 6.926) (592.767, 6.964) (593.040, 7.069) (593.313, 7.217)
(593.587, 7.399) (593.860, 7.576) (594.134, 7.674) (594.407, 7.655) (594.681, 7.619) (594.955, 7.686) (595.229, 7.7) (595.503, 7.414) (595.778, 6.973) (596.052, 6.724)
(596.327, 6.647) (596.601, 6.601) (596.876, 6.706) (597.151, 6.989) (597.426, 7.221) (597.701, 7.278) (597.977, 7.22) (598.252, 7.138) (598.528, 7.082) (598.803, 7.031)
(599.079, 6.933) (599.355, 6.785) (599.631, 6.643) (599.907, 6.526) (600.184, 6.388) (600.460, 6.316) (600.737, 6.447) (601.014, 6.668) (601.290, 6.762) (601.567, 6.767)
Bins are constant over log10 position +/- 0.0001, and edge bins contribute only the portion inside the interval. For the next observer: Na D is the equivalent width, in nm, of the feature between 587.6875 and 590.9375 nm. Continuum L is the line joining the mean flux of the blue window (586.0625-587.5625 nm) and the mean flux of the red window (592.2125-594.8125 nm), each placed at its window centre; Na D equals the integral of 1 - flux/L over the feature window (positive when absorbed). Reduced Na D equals 0.13 nm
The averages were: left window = 6.9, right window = 7.33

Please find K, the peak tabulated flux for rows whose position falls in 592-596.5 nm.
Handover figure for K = 7.7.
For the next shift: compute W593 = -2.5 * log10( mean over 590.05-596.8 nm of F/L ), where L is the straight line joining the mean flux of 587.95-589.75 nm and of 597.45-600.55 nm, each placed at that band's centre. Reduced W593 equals -0.08 mag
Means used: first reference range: 6.61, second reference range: 6.87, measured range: 7.23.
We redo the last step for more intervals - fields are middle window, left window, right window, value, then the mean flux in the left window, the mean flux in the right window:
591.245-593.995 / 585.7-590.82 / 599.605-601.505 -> -0.08 mag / 6.8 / 6.54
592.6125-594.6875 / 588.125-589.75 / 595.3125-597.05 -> -0.09 mag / 6.57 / 6.87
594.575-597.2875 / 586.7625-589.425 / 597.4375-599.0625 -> 0.00 mag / 6.85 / 7.14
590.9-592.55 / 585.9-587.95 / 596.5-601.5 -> -0.06 mag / 6.93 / 6.82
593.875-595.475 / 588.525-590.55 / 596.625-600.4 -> -0.13 mag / 6.61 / 6.9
